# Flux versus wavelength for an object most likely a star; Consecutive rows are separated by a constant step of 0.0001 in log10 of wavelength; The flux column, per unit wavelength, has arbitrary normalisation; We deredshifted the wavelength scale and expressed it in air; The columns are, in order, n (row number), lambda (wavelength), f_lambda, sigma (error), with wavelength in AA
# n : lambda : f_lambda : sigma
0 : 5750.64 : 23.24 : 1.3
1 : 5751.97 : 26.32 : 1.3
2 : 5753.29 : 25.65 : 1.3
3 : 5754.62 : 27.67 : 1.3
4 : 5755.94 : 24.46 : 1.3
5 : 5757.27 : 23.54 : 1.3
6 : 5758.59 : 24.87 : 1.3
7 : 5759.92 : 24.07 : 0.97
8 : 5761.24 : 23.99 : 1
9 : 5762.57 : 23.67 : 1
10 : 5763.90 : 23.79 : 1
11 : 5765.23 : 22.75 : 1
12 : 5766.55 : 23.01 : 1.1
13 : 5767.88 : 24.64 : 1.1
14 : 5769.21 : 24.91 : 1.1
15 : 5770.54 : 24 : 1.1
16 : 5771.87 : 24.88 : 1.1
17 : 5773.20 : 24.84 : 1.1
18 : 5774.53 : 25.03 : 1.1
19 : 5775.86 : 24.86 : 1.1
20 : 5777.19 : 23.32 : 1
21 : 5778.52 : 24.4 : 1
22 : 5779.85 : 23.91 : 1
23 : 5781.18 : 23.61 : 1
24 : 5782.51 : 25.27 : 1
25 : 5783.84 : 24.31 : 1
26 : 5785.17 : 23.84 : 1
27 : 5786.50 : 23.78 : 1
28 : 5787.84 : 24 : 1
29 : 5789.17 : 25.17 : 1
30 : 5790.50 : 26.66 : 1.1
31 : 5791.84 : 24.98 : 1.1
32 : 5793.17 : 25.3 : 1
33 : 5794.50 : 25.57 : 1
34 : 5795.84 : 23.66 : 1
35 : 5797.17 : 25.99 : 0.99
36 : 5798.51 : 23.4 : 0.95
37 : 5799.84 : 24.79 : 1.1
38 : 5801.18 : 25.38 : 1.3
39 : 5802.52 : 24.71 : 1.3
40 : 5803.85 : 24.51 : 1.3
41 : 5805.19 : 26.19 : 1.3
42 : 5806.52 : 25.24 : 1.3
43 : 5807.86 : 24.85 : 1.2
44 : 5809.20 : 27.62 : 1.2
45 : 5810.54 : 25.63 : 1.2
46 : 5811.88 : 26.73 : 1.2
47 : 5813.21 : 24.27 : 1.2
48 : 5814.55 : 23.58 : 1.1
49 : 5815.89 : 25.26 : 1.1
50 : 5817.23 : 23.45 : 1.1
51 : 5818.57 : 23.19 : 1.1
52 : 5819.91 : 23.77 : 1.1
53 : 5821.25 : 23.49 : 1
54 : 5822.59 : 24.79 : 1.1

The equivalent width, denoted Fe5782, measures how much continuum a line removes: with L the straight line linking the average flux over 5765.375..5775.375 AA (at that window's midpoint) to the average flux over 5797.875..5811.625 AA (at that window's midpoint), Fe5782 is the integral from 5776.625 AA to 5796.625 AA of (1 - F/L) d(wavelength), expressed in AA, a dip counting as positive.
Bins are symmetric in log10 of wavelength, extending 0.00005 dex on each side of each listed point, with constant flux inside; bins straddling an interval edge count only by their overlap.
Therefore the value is 0.2 AA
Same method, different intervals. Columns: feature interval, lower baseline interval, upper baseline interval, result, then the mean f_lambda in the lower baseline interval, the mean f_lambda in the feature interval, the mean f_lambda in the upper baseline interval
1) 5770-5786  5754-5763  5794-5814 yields 0.3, 24.6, 24.4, 25.2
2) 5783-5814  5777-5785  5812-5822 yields -1.2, 24.2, 25.1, 24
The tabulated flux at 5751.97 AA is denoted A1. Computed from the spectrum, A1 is 26.32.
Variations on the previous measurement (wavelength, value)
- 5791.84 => 24.98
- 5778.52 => 24.4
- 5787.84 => 24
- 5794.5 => 25.57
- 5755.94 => 24.46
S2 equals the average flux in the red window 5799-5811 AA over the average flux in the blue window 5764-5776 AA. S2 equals 1.05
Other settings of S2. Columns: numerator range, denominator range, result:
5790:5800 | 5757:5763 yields 1.04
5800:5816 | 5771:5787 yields 1.04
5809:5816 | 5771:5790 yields 1.04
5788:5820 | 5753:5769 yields 1.03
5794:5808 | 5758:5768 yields 1.05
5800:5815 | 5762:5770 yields 1.07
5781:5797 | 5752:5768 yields 1.01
